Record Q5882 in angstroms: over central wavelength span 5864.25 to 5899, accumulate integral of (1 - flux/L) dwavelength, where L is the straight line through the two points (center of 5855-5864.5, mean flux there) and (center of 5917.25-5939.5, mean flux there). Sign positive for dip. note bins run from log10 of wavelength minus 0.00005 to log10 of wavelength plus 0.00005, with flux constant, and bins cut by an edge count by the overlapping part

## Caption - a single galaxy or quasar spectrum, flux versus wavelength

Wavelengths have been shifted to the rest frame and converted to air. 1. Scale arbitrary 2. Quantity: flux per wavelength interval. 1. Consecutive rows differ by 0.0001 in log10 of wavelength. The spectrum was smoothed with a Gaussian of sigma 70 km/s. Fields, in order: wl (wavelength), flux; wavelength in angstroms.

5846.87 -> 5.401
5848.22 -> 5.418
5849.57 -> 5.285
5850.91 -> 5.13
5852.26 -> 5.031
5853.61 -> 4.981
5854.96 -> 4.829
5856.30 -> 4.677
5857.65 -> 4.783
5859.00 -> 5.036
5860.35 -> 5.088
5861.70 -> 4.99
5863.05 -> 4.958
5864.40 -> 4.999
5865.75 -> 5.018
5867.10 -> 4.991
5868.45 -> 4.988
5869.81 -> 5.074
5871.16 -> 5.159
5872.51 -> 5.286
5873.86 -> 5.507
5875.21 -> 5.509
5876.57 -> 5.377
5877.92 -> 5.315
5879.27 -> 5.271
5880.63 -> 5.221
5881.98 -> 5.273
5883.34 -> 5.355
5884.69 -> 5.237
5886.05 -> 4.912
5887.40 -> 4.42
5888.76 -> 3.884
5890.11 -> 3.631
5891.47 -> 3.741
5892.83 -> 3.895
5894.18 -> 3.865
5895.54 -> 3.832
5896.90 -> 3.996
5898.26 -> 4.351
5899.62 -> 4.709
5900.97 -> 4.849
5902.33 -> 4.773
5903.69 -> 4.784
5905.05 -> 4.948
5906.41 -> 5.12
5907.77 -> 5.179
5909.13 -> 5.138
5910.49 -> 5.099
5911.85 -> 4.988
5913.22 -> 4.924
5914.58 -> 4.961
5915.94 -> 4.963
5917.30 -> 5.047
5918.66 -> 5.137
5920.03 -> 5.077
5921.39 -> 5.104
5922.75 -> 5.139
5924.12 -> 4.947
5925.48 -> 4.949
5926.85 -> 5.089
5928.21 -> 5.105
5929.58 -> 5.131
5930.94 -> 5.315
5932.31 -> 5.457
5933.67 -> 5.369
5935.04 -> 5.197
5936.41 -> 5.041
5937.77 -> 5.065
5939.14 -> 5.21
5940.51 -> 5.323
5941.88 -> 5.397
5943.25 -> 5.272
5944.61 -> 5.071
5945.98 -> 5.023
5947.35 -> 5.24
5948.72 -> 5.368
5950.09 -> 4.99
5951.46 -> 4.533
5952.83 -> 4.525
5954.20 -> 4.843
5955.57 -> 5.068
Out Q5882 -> 1.5 angstroms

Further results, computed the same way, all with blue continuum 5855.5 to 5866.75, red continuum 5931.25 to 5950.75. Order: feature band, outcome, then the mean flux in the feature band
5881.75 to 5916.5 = 3.0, 4.64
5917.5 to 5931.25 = 0.2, 5.09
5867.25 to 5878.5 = -0.6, 5.26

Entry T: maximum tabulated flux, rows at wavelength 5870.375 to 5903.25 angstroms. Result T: 5.509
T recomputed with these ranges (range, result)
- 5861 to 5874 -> 5.507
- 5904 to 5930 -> 5.179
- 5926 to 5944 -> 5.457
